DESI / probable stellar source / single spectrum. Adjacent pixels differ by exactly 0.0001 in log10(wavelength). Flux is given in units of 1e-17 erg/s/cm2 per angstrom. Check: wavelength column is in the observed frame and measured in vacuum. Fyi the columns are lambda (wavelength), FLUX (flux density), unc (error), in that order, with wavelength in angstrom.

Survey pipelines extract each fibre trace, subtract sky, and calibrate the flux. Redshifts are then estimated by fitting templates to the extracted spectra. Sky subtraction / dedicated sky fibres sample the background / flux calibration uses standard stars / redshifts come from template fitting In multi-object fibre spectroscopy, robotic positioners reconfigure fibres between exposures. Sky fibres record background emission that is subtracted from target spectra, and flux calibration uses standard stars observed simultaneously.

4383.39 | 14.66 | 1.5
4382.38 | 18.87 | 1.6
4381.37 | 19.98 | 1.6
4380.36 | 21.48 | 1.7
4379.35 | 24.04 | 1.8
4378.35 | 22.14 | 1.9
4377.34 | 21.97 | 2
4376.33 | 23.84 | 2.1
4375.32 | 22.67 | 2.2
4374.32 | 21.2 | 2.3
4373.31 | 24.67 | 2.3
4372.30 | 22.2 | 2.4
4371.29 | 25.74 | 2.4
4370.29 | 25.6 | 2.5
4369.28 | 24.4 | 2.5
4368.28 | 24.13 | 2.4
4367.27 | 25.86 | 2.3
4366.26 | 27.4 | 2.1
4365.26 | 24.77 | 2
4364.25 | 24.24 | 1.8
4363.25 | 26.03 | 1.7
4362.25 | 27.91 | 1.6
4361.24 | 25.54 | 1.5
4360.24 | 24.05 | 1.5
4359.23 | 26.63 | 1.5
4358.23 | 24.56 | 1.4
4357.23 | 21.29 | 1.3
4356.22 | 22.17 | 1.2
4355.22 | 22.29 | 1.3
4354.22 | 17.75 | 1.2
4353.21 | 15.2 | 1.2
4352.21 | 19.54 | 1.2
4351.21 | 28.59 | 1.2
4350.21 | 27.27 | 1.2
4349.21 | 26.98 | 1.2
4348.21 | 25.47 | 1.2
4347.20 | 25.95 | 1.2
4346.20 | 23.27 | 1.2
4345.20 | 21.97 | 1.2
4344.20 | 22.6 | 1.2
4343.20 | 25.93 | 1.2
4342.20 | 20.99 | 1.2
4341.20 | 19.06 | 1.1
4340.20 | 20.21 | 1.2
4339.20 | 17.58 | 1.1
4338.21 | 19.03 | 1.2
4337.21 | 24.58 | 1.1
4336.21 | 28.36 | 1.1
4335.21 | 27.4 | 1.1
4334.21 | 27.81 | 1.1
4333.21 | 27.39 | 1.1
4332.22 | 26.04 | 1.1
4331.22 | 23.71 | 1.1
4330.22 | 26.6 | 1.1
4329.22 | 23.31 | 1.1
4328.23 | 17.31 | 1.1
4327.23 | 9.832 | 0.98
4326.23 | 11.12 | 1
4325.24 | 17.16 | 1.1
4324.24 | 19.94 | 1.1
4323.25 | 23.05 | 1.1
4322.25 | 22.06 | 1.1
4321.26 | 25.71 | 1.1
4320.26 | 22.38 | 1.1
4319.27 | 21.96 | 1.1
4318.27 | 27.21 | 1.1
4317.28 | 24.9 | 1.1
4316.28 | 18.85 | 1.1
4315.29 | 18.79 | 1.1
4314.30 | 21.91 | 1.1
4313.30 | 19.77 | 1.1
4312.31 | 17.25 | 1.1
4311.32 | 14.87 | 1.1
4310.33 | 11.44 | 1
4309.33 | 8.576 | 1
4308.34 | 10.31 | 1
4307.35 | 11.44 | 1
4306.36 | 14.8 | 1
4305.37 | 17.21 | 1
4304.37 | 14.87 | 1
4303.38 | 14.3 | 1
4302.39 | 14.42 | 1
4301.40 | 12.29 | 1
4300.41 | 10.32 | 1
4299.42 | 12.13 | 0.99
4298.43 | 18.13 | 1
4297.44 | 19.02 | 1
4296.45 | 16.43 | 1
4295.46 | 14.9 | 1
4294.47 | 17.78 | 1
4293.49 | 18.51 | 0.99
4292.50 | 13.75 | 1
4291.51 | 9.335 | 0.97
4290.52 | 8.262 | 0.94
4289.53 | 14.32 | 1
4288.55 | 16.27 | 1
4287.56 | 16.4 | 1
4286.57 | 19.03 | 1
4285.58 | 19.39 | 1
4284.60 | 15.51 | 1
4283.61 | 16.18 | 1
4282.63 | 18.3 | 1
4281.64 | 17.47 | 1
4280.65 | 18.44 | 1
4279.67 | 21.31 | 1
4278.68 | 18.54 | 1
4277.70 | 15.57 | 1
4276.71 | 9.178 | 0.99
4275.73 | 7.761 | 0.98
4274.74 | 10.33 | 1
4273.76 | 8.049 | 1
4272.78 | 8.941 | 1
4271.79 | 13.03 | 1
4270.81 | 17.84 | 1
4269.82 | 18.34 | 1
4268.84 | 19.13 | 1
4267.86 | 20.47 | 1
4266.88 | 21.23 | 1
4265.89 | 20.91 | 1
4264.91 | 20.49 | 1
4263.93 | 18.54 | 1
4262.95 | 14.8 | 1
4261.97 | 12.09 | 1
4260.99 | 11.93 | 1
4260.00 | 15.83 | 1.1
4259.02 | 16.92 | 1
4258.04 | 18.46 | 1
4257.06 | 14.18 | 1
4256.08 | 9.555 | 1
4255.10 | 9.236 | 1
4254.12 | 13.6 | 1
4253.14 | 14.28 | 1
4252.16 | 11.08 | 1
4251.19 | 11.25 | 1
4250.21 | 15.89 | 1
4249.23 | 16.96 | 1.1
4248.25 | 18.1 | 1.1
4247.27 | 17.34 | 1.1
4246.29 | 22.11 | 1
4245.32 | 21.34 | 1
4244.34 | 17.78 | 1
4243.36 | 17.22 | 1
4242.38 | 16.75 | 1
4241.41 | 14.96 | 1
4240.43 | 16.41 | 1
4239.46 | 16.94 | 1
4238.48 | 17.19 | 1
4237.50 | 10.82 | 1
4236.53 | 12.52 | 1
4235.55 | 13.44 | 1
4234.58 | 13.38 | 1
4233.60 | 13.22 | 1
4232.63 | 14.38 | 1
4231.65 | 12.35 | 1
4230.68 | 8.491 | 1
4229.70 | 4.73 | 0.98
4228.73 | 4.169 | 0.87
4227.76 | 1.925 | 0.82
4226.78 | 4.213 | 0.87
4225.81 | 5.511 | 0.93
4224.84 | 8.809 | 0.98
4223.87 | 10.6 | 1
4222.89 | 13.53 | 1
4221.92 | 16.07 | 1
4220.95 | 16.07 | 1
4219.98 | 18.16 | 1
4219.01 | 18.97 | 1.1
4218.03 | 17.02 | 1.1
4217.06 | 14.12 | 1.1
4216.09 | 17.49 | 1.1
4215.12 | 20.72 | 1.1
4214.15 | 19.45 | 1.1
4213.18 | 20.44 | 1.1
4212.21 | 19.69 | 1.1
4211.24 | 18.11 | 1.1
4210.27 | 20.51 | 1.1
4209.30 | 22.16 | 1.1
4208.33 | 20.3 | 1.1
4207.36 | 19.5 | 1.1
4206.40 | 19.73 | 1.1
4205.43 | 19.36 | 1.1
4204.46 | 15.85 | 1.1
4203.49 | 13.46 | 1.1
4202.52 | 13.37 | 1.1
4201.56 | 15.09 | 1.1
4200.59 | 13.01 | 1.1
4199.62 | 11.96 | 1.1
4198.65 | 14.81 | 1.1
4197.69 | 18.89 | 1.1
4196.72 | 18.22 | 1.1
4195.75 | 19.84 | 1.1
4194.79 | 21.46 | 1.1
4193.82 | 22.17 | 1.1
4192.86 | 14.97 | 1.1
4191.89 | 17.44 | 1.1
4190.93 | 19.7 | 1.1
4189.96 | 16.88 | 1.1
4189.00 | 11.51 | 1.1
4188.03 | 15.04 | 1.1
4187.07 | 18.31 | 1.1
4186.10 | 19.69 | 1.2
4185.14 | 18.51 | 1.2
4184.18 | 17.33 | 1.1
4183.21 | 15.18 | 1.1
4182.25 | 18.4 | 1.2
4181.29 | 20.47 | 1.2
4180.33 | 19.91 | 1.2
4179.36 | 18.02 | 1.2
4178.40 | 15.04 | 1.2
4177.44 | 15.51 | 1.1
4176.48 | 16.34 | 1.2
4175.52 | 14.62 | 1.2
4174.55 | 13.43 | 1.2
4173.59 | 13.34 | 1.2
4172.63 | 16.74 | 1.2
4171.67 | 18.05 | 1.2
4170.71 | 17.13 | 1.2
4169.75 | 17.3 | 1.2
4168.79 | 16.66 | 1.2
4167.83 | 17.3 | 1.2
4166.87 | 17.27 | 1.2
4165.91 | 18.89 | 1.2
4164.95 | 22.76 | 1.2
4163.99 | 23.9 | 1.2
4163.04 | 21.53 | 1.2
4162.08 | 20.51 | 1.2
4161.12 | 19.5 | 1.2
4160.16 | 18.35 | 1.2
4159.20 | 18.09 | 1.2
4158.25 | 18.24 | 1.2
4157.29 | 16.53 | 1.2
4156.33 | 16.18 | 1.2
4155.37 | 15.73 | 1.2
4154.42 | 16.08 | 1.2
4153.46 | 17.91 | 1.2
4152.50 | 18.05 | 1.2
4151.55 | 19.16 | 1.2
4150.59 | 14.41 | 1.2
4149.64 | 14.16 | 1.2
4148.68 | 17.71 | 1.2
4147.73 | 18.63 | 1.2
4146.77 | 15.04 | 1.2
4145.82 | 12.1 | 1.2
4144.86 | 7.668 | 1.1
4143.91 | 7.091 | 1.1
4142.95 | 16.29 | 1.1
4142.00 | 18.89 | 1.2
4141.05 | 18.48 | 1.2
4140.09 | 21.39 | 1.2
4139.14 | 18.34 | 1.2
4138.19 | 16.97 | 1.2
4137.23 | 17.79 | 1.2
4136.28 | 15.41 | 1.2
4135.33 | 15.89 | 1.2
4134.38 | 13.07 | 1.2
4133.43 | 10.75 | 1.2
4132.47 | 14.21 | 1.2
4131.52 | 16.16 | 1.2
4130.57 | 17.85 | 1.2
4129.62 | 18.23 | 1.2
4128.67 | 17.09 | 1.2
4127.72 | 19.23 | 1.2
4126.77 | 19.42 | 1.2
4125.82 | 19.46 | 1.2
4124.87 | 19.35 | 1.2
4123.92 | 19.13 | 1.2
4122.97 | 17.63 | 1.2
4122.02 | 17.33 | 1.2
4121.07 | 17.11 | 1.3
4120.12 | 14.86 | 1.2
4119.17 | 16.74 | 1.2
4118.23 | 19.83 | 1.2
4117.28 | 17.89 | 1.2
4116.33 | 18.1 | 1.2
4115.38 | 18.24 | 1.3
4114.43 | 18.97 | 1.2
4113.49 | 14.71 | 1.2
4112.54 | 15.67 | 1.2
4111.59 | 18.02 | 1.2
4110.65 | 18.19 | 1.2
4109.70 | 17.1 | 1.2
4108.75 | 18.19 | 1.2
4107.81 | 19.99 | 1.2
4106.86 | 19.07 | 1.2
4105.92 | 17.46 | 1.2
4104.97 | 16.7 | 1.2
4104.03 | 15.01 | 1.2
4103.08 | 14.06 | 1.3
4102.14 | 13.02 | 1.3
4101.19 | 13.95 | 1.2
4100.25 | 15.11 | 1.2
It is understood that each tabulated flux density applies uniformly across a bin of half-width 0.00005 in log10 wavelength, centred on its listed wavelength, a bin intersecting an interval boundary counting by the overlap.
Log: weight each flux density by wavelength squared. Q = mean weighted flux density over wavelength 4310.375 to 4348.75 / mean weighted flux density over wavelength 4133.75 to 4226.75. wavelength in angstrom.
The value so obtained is 1.39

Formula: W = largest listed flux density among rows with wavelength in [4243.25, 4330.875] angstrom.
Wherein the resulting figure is 27.21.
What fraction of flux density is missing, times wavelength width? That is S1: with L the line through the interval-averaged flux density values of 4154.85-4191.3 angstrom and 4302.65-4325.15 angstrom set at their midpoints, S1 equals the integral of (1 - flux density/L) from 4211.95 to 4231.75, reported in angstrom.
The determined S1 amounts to 5.42 angstrom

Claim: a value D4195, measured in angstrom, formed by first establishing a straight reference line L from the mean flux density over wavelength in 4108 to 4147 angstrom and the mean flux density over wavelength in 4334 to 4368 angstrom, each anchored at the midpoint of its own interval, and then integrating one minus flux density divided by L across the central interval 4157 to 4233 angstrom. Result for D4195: 9.6 angstrom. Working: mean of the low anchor 16.7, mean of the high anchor 23.7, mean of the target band 16.4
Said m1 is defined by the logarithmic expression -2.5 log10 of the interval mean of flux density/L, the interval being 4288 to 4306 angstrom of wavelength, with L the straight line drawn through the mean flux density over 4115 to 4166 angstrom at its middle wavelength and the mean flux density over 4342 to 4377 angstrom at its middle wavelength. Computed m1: 0.449 mag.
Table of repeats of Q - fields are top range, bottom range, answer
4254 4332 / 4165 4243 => 1.09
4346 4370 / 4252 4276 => 1.71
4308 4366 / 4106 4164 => 1.41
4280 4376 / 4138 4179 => 1.30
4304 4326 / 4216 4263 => 1.39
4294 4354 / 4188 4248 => 1.34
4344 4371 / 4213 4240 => 1.99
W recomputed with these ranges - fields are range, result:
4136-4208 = 23.9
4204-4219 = 22.16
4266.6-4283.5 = 21.31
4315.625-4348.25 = 28.36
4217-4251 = 22.11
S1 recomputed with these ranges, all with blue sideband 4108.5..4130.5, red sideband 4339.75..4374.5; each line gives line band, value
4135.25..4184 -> 4.7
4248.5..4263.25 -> 5.2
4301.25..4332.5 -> 6.2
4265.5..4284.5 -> 5.2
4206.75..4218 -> 0.5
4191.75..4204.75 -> 2.2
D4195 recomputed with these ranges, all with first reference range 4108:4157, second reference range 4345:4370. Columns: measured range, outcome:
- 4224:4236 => 6.74 angstrom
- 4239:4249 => 1.24 angstrom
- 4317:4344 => 1.21 angstrom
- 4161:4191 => 0.89 angstrom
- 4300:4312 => 5.06 angstrom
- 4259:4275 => 4.00 angstrom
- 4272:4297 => 8.01 angstrom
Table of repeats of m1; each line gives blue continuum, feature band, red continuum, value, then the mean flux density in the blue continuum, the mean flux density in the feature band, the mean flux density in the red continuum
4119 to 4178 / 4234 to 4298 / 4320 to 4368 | 0.30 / 16.9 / 15.6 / 23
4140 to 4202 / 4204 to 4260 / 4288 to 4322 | 0.12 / 17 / 15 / 16.3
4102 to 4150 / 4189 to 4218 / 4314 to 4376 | 0.07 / 16.7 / 17.8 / 23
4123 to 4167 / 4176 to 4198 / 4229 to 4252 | -0.11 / 17.2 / 17.8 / 14.8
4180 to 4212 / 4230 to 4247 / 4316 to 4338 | 0.26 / 17.6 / 15.2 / 22.6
